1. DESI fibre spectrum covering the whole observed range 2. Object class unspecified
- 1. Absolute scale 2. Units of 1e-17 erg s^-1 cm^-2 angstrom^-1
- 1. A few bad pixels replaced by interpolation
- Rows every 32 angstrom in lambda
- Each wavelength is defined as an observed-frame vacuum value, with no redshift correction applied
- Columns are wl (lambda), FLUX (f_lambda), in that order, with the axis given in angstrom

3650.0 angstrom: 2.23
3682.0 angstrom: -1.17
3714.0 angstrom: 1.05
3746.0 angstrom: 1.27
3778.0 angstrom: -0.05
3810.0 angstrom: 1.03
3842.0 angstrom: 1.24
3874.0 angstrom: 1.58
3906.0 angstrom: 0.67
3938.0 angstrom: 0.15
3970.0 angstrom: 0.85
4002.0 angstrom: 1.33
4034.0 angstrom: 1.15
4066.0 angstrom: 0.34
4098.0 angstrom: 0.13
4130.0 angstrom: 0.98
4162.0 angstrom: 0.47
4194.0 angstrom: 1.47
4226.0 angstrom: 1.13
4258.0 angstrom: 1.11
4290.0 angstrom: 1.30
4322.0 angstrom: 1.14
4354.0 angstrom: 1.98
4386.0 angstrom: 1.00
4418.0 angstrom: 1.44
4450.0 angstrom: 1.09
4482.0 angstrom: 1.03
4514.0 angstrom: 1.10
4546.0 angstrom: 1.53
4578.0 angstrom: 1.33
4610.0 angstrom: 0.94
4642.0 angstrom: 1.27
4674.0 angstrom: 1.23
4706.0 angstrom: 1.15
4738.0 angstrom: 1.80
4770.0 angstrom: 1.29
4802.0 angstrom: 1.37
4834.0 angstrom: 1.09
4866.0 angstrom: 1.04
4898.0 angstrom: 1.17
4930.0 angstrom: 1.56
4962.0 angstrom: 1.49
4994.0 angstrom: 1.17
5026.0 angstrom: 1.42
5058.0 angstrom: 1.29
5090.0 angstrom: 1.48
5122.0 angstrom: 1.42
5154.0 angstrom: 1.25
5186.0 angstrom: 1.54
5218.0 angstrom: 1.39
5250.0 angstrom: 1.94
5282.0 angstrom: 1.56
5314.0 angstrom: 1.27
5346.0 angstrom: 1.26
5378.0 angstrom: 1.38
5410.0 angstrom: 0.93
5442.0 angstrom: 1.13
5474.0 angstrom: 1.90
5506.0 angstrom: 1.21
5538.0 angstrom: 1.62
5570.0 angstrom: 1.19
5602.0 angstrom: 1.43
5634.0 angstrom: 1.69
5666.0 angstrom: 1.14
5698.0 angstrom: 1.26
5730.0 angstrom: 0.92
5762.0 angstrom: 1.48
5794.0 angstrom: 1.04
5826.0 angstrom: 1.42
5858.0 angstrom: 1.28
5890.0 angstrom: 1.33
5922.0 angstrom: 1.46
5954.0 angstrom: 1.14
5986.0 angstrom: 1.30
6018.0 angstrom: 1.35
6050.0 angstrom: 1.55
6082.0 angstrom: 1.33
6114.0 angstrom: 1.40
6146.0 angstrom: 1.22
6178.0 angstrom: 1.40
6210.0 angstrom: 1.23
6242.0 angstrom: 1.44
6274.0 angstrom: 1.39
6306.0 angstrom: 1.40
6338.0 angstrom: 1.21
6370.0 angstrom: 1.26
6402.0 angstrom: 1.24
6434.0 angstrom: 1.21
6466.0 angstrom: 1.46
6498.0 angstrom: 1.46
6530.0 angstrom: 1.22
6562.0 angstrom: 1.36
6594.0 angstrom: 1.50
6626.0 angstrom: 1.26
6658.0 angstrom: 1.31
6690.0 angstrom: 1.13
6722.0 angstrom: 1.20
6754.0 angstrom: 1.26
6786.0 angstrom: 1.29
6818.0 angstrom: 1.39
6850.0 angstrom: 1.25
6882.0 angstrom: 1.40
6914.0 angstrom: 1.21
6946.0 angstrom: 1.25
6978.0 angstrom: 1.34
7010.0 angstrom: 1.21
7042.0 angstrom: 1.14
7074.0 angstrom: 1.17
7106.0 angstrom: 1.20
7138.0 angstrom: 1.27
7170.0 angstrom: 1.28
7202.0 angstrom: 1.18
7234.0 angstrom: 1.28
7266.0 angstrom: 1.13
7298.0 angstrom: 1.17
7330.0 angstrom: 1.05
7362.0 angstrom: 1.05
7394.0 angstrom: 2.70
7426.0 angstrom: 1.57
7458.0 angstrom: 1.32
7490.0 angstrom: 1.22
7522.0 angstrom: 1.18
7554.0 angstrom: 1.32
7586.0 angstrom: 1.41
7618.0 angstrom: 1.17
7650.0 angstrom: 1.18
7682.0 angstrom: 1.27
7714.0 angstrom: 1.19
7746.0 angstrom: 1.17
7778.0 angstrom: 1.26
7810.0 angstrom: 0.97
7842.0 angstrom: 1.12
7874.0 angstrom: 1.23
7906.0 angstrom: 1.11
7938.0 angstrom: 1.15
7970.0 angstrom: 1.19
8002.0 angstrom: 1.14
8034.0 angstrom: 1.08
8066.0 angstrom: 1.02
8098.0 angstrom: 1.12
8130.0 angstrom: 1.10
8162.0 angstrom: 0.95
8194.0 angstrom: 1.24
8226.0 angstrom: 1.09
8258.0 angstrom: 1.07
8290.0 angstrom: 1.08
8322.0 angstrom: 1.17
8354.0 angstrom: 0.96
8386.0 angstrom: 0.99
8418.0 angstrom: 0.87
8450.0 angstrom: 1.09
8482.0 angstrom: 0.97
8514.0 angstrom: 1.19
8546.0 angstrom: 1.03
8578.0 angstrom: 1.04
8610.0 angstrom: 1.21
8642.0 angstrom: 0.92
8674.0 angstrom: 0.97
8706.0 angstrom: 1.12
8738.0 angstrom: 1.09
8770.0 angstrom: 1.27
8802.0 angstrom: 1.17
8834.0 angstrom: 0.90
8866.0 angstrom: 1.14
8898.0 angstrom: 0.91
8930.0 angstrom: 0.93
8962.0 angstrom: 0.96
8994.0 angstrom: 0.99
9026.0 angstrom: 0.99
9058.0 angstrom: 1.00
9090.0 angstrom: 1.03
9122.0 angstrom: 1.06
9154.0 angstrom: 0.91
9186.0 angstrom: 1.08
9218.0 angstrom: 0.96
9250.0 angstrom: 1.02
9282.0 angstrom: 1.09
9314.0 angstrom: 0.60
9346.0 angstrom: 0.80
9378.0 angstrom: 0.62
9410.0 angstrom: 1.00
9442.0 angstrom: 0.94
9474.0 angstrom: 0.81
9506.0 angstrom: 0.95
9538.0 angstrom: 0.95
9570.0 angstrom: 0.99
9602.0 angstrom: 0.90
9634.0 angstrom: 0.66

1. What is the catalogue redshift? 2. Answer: 0.13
